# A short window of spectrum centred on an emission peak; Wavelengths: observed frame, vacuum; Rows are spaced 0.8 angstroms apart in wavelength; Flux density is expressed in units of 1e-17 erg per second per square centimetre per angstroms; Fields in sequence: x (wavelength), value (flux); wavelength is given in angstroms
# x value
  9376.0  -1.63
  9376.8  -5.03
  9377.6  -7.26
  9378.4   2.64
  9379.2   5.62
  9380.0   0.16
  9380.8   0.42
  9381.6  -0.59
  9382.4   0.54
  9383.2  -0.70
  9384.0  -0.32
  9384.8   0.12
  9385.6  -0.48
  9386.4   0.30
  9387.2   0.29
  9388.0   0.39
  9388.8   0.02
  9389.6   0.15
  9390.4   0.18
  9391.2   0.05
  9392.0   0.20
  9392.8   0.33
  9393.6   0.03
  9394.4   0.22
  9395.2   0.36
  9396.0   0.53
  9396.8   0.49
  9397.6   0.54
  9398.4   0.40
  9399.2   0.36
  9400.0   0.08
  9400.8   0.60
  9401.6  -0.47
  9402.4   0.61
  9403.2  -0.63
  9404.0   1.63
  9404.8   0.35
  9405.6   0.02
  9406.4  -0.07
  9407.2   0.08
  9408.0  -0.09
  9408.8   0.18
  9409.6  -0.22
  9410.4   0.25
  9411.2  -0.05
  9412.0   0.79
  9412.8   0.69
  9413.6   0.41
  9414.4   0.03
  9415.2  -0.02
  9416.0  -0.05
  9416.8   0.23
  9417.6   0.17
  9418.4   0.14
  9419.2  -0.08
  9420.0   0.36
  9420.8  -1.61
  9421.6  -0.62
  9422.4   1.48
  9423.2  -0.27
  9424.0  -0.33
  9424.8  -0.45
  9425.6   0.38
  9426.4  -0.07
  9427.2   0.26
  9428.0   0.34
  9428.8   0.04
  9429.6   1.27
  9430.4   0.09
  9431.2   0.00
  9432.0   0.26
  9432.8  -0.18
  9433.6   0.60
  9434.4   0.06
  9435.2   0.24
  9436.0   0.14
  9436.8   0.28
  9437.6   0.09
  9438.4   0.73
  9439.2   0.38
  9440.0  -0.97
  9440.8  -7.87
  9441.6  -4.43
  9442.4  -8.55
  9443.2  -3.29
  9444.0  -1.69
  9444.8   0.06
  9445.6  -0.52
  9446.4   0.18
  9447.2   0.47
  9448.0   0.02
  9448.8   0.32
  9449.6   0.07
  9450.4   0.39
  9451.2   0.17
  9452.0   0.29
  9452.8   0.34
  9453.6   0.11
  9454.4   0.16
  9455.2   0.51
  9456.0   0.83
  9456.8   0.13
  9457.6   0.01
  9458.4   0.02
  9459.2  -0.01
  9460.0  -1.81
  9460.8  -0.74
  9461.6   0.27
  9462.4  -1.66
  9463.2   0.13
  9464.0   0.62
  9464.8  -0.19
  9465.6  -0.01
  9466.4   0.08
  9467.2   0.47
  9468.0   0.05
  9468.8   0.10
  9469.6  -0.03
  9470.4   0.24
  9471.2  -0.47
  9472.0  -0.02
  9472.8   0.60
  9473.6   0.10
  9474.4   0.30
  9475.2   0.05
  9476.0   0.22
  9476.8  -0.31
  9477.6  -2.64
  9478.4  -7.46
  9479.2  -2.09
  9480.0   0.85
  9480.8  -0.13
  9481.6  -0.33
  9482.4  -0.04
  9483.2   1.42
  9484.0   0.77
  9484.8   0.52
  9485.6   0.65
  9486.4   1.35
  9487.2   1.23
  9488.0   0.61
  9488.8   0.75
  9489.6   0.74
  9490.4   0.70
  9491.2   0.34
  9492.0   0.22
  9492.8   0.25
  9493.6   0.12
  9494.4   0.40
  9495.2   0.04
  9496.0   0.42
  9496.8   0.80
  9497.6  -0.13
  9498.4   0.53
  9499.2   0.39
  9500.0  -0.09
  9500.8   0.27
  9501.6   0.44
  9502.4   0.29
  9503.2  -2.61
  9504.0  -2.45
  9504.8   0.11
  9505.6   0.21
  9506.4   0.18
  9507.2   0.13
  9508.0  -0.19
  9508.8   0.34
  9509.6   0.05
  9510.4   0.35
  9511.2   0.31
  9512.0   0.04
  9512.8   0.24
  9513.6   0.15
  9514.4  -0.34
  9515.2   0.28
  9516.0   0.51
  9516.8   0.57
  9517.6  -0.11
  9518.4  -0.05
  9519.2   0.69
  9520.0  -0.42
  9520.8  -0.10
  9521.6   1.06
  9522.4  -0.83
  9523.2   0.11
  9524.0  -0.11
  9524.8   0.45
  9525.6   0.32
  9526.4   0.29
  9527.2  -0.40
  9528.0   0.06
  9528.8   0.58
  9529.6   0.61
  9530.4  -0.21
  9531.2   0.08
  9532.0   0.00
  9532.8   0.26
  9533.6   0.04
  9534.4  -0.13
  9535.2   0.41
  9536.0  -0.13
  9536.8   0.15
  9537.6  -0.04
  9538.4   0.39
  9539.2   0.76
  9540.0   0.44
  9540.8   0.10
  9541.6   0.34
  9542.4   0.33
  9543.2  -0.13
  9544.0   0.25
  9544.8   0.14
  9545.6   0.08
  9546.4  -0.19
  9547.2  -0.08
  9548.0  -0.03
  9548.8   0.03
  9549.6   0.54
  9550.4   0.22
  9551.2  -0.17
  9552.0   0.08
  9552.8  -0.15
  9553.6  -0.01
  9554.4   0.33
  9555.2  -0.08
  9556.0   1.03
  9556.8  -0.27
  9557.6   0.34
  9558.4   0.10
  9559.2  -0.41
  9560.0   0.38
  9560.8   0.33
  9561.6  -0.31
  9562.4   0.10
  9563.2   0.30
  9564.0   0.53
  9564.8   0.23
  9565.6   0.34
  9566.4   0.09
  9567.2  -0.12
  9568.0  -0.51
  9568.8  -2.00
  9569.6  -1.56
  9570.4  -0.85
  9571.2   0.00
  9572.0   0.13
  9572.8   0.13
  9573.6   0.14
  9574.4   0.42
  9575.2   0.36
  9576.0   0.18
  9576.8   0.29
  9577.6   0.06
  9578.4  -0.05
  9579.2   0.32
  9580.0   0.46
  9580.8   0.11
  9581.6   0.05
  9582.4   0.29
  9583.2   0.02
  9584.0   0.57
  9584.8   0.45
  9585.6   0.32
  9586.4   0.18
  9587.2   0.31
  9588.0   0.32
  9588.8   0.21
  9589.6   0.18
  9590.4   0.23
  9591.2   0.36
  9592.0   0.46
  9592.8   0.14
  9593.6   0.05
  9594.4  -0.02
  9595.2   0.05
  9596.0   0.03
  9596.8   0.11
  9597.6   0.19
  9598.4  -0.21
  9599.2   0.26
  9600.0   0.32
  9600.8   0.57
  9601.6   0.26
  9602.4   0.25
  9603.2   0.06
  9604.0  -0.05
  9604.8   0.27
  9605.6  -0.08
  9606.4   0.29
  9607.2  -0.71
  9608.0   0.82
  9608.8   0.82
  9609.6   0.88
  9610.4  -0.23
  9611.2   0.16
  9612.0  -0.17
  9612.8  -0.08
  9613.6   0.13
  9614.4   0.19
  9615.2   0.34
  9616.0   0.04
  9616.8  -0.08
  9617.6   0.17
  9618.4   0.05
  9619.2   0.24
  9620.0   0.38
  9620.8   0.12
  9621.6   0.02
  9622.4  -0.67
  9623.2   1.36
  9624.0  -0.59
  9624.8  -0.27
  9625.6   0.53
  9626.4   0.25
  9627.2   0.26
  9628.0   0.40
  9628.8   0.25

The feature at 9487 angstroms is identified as [O III] 5007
